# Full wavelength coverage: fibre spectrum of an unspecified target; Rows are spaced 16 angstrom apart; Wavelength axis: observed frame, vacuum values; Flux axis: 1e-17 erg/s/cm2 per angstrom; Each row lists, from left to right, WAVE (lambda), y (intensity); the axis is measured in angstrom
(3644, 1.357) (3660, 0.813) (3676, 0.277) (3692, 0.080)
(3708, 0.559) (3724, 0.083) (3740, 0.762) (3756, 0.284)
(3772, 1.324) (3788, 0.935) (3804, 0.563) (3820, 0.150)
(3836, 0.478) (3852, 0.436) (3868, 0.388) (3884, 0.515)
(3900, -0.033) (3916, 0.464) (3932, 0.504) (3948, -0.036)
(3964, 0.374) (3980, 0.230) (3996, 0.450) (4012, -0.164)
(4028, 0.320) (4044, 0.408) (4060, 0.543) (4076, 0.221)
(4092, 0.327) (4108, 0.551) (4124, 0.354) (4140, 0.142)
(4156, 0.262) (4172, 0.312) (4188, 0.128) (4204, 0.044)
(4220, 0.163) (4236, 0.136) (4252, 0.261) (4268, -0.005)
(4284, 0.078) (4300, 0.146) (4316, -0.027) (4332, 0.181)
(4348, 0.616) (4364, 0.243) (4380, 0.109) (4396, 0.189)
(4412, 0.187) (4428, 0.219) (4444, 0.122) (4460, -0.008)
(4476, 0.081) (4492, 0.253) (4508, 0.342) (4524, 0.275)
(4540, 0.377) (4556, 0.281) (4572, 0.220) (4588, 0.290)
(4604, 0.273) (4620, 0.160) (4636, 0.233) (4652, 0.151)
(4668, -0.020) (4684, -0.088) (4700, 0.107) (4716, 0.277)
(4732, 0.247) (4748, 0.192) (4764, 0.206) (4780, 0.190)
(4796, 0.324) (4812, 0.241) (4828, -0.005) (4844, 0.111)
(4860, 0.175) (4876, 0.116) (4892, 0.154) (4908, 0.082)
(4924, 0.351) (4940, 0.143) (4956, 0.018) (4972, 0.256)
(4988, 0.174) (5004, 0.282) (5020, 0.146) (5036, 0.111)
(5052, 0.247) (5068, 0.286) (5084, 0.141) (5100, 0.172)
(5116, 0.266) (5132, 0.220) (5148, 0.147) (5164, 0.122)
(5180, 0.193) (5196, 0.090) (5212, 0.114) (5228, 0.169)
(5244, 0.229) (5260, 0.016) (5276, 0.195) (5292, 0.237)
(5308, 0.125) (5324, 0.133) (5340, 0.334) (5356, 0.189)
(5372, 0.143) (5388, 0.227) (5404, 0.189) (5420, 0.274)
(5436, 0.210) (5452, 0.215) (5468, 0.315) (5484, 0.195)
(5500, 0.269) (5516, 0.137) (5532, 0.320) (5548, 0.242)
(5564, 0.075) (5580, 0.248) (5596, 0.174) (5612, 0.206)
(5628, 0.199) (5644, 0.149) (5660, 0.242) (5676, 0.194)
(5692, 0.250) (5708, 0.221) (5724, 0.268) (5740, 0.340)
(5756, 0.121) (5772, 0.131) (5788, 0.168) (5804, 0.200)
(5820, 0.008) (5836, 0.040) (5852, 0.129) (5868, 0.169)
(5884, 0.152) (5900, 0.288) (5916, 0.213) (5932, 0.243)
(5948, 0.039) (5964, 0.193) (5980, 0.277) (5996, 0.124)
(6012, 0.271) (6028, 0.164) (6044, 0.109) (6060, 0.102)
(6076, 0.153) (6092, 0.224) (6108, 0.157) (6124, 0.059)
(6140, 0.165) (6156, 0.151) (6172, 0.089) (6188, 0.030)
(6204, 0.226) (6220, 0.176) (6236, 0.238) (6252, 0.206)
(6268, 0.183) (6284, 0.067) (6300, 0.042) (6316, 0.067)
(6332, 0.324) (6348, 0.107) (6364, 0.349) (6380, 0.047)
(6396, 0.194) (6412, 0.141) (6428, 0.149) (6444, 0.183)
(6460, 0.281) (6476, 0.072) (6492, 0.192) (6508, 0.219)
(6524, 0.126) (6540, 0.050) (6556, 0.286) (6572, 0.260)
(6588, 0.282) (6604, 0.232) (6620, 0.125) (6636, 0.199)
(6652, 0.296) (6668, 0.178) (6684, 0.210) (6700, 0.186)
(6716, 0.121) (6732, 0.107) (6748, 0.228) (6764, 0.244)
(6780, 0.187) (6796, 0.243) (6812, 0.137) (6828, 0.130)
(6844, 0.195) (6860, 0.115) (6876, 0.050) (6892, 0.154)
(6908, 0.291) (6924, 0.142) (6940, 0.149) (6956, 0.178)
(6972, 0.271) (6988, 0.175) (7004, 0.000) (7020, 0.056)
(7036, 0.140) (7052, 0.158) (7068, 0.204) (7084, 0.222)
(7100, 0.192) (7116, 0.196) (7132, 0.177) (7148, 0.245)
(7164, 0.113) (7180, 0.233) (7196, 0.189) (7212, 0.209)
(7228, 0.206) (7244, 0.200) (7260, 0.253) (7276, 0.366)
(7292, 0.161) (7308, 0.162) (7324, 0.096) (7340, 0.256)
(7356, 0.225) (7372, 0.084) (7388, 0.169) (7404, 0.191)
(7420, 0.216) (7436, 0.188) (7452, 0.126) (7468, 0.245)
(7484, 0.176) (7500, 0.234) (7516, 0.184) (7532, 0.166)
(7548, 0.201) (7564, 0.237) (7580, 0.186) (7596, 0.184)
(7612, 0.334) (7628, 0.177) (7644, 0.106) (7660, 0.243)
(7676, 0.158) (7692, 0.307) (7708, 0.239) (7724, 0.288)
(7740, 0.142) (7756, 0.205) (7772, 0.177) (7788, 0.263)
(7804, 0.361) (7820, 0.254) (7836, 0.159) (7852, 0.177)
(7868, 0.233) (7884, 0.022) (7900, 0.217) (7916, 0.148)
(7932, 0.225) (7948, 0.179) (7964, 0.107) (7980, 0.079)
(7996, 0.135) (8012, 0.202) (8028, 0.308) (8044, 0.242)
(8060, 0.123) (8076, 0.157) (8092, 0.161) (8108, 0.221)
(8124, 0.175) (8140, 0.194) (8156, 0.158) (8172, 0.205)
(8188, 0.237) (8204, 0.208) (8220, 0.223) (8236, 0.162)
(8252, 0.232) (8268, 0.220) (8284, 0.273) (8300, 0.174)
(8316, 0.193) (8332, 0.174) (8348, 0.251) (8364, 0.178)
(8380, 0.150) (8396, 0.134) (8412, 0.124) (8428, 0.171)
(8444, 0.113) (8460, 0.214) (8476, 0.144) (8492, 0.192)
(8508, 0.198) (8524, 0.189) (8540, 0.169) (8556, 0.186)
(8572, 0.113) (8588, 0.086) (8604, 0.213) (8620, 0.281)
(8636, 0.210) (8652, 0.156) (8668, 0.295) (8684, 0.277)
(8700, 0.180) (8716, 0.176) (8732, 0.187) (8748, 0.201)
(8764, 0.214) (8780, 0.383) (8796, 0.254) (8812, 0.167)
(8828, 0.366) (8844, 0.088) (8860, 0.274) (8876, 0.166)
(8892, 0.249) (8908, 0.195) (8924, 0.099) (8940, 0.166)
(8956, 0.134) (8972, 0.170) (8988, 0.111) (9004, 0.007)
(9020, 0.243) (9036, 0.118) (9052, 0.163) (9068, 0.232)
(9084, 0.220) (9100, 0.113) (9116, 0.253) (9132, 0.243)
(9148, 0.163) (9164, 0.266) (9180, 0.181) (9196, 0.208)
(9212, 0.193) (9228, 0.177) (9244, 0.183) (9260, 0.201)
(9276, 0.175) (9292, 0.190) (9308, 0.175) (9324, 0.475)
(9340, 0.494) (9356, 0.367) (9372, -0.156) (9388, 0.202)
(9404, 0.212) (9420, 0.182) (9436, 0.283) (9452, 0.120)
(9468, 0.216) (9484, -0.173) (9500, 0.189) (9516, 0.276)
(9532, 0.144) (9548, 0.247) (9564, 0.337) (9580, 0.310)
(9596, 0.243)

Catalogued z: 1.507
